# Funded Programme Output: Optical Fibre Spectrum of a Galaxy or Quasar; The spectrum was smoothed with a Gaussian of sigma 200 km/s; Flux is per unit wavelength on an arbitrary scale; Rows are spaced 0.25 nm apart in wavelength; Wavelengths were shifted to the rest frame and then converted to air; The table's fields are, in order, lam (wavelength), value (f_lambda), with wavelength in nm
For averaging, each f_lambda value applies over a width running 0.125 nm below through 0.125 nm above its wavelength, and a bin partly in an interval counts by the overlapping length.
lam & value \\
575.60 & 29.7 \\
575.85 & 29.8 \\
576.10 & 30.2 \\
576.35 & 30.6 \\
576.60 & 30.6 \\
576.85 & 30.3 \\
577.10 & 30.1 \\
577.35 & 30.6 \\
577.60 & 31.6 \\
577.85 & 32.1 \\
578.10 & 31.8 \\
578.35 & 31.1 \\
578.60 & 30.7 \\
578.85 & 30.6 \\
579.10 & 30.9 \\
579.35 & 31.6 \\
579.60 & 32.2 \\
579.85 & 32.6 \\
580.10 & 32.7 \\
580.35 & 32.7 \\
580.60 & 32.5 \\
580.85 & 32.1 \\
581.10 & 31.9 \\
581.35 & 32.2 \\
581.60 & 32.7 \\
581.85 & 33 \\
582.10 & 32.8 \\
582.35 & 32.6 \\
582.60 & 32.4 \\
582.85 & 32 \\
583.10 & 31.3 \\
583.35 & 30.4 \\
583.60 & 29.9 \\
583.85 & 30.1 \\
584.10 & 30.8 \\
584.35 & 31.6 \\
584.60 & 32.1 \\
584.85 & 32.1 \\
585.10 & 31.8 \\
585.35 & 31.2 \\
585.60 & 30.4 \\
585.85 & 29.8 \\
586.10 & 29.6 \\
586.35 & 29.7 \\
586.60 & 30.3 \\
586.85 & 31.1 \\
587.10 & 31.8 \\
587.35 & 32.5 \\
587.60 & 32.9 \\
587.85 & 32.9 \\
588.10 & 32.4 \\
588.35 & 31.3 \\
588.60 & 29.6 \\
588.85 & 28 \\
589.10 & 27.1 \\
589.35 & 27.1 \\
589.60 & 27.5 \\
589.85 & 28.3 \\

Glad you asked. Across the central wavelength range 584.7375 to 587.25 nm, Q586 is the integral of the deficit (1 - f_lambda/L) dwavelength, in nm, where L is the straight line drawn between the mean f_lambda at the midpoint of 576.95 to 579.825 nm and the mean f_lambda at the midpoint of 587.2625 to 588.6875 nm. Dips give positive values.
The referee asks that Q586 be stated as 0.08 nm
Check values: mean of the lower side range 31.2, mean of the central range 30.8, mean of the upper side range 32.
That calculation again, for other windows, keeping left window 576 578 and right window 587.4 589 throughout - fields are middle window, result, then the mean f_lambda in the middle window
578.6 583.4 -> -0.175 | 32.1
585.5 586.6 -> 0.042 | 29.9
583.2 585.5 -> -0.005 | 31.1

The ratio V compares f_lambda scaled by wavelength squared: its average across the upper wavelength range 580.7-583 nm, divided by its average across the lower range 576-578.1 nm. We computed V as 1.07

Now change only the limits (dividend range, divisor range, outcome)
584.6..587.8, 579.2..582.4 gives 0.98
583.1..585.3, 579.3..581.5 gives 0.98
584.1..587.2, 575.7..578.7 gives 1.03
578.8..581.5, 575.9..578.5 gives 1.05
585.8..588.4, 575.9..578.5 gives 1.05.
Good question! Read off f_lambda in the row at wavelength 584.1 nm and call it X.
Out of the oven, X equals 30.8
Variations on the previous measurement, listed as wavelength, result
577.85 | 32.1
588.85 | 28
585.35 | 31.2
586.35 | 29.7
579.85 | 32.6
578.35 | 31.1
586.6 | 30.3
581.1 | 31.9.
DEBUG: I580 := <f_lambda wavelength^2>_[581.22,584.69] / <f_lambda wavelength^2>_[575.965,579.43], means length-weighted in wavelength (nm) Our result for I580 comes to 1.0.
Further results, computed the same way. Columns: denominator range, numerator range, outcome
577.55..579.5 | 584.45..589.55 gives 1.01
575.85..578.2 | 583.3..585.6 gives 1.04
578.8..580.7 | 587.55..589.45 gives 0.97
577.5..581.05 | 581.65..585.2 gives 1.01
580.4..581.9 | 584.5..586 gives 0.98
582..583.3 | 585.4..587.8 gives 0.98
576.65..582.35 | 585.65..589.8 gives 0.98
